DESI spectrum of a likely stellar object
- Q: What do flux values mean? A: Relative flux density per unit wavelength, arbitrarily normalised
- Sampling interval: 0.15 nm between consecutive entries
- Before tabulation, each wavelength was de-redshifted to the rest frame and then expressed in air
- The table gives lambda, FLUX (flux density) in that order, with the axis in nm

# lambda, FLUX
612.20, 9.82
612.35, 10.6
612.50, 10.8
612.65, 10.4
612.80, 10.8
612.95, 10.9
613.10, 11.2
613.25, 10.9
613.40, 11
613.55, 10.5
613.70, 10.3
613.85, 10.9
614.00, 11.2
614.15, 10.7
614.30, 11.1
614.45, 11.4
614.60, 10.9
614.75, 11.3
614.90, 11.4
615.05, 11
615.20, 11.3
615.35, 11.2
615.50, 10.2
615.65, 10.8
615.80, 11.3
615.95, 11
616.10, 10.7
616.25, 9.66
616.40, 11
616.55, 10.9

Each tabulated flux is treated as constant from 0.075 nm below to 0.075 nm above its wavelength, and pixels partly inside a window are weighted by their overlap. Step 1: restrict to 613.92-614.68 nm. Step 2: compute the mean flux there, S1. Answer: 11.1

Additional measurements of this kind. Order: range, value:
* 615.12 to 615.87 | 11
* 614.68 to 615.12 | 11.2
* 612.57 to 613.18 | 10.8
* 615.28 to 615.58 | 10.7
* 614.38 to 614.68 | 11.1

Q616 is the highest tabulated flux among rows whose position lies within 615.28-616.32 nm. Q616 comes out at 11.3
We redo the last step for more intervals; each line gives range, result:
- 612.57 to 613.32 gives 11.2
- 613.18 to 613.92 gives 11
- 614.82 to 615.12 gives 11.4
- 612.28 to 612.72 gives 10.8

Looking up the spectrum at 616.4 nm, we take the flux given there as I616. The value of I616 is 11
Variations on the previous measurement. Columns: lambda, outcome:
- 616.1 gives 10.7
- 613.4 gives 11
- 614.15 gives 10.7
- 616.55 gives 10.9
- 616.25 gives 9.66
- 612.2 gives 9.82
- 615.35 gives 11.2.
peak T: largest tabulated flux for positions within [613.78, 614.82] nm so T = 11.4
